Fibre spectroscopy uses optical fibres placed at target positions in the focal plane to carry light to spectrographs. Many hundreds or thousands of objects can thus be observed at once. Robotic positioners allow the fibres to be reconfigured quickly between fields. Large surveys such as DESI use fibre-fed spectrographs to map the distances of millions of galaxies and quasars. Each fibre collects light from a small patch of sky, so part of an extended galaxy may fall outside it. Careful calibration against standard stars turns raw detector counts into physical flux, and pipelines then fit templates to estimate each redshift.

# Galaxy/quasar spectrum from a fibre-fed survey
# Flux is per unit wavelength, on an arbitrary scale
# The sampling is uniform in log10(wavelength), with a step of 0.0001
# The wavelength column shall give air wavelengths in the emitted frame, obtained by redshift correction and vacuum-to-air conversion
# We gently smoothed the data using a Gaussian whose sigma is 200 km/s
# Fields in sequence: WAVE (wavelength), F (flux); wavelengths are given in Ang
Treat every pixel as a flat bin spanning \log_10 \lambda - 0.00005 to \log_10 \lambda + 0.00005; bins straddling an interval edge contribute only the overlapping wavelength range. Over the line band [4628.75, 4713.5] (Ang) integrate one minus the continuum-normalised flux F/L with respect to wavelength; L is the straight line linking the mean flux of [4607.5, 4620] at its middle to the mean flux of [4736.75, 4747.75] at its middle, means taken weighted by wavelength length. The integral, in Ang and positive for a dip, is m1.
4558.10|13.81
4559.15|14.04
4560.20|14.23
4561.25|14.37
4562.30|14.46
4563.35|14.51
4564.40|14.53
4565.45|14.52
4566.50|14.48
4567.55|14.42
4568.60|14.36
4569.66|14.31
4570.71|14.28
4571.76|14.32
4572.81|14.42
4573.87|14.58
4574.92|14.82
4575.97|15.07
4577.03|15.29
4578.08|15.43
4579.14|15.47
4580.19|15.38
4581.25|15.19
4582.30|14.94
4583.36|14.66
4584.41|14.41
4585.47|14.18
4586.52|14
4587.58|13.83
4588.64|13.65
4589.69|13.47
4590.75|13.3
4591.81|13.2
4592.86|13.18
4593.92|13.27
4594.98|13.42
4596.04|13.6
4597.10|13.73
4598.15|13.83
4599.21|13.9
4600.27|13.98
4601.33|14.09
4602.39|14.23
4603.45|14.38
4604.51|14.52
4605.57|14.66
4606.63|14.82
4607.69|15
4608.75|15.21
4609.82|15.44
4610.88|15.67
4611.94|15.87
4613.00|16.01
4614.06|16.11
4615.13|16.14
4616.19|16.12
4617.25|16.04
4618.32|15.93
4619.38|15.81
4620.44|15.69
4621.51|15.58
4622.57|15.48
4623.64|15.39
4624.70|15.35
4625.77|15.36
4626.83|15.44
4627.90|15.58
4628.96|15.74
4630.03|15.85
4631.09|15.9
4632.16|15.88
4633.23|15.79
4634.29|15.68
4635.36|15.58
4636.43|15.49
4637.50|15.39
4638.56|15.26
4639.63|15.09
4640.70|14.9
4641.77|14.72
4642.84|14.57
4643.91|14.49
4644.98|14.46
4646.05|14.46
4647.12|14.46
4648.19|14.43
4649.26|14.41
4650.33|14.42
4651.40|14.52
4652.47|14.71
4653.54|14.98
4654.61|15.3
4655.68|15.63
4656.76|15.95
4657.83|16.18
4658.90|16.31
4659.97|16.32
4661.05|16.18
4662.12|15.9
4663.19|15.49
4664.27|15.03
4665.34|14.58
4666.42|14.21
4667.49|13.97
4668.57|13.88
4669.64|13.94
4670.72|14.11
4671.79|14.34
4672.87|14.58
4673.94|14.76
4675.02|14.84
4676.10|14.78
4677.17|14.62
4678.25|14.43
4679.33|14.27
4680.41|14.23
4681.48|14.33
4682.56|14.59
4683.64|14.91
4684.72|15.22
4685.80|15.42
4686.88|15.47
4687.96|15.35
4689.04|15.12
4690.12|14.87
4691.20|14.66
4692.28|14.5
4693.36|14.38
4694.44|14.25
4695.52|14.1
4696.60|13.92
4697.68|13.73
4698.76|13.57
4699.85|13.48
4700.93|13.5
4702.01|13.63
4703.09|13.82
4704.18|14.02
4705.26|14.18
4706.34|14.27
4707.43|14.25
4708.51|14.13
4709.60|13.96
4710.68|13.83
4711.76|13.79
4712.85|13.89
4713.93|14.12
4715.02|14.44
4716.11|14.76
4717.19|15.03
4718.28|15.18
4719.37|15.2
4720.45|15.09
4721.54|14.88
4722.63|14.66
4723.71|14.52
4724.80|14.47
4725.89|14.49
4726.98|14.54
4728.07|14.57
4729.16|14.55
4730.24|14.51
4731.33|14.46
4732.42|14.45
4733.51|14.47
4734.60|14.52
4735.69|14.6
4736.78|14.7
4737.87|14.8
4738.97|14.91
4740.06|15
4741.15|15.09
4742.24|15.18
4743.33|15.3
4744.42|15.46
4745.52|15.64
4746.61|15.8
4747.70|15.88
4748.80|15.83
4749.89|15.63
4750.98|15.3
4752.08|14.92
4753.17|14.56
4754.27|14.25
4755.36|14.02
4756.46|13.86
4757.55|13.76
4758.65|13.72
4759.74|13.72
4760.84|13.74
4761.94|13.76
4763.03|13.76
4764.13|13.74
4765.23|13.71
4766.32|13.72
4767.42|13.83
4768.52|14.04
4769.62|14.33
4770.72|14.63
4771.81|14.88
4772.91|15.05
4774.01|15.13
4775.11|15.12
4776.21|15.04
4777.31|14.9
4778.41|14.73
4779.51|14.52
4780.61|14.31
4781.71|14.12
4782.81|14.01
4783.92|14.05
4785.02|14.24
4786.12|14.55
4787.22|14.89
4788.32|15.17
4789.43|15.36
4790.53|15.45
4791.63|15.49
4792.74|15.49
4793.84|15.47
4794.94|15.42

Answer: 4.5 Ang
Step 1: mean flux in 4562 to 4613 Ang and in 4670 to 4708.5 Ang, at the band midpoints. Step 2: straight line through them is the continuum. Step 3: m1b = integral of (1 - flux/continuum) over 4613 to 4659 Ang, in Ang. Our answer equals -2.98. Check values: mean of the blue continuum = 14.4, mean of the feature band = 15.4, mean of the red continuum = 14.4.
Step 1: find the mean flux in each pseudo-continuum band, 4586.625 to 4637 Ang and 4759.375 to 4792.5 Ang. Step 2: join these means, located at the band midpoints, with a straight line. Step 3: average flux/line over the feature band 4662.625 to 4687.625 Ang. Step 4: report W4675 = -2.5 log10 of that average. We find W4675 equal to 0.011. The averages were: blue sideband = 14.9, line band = 14.6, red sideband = 14.5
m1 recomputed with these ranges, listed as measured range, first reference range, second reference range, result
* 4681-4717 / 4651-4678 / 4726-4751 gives 1.62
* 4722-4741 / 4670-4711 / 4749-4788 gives -0.31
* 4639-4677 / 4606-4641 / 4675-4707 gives 0.26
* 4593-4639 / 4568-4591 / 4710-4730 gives -1.95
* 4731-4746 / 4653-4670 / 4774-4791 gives 0.00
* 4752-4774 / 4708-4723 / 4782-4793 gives 0.90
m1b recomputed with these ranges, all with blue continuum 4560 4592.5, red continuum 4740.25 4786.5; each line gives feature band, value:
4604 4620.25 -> -1.2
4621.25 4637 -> -1.2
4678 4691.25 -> -0.3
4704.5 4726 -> 0.1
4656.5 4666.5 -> -0.8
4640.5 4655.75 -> -0.2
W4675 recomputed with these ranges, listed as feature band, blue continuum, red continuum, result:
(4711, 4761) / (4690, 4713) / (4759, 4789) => -0.04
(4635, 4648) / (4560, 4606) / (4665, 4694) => -0.03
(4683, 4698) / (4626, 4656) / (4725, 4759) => 0.02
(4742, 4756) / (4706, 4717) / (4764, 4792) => -0.06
